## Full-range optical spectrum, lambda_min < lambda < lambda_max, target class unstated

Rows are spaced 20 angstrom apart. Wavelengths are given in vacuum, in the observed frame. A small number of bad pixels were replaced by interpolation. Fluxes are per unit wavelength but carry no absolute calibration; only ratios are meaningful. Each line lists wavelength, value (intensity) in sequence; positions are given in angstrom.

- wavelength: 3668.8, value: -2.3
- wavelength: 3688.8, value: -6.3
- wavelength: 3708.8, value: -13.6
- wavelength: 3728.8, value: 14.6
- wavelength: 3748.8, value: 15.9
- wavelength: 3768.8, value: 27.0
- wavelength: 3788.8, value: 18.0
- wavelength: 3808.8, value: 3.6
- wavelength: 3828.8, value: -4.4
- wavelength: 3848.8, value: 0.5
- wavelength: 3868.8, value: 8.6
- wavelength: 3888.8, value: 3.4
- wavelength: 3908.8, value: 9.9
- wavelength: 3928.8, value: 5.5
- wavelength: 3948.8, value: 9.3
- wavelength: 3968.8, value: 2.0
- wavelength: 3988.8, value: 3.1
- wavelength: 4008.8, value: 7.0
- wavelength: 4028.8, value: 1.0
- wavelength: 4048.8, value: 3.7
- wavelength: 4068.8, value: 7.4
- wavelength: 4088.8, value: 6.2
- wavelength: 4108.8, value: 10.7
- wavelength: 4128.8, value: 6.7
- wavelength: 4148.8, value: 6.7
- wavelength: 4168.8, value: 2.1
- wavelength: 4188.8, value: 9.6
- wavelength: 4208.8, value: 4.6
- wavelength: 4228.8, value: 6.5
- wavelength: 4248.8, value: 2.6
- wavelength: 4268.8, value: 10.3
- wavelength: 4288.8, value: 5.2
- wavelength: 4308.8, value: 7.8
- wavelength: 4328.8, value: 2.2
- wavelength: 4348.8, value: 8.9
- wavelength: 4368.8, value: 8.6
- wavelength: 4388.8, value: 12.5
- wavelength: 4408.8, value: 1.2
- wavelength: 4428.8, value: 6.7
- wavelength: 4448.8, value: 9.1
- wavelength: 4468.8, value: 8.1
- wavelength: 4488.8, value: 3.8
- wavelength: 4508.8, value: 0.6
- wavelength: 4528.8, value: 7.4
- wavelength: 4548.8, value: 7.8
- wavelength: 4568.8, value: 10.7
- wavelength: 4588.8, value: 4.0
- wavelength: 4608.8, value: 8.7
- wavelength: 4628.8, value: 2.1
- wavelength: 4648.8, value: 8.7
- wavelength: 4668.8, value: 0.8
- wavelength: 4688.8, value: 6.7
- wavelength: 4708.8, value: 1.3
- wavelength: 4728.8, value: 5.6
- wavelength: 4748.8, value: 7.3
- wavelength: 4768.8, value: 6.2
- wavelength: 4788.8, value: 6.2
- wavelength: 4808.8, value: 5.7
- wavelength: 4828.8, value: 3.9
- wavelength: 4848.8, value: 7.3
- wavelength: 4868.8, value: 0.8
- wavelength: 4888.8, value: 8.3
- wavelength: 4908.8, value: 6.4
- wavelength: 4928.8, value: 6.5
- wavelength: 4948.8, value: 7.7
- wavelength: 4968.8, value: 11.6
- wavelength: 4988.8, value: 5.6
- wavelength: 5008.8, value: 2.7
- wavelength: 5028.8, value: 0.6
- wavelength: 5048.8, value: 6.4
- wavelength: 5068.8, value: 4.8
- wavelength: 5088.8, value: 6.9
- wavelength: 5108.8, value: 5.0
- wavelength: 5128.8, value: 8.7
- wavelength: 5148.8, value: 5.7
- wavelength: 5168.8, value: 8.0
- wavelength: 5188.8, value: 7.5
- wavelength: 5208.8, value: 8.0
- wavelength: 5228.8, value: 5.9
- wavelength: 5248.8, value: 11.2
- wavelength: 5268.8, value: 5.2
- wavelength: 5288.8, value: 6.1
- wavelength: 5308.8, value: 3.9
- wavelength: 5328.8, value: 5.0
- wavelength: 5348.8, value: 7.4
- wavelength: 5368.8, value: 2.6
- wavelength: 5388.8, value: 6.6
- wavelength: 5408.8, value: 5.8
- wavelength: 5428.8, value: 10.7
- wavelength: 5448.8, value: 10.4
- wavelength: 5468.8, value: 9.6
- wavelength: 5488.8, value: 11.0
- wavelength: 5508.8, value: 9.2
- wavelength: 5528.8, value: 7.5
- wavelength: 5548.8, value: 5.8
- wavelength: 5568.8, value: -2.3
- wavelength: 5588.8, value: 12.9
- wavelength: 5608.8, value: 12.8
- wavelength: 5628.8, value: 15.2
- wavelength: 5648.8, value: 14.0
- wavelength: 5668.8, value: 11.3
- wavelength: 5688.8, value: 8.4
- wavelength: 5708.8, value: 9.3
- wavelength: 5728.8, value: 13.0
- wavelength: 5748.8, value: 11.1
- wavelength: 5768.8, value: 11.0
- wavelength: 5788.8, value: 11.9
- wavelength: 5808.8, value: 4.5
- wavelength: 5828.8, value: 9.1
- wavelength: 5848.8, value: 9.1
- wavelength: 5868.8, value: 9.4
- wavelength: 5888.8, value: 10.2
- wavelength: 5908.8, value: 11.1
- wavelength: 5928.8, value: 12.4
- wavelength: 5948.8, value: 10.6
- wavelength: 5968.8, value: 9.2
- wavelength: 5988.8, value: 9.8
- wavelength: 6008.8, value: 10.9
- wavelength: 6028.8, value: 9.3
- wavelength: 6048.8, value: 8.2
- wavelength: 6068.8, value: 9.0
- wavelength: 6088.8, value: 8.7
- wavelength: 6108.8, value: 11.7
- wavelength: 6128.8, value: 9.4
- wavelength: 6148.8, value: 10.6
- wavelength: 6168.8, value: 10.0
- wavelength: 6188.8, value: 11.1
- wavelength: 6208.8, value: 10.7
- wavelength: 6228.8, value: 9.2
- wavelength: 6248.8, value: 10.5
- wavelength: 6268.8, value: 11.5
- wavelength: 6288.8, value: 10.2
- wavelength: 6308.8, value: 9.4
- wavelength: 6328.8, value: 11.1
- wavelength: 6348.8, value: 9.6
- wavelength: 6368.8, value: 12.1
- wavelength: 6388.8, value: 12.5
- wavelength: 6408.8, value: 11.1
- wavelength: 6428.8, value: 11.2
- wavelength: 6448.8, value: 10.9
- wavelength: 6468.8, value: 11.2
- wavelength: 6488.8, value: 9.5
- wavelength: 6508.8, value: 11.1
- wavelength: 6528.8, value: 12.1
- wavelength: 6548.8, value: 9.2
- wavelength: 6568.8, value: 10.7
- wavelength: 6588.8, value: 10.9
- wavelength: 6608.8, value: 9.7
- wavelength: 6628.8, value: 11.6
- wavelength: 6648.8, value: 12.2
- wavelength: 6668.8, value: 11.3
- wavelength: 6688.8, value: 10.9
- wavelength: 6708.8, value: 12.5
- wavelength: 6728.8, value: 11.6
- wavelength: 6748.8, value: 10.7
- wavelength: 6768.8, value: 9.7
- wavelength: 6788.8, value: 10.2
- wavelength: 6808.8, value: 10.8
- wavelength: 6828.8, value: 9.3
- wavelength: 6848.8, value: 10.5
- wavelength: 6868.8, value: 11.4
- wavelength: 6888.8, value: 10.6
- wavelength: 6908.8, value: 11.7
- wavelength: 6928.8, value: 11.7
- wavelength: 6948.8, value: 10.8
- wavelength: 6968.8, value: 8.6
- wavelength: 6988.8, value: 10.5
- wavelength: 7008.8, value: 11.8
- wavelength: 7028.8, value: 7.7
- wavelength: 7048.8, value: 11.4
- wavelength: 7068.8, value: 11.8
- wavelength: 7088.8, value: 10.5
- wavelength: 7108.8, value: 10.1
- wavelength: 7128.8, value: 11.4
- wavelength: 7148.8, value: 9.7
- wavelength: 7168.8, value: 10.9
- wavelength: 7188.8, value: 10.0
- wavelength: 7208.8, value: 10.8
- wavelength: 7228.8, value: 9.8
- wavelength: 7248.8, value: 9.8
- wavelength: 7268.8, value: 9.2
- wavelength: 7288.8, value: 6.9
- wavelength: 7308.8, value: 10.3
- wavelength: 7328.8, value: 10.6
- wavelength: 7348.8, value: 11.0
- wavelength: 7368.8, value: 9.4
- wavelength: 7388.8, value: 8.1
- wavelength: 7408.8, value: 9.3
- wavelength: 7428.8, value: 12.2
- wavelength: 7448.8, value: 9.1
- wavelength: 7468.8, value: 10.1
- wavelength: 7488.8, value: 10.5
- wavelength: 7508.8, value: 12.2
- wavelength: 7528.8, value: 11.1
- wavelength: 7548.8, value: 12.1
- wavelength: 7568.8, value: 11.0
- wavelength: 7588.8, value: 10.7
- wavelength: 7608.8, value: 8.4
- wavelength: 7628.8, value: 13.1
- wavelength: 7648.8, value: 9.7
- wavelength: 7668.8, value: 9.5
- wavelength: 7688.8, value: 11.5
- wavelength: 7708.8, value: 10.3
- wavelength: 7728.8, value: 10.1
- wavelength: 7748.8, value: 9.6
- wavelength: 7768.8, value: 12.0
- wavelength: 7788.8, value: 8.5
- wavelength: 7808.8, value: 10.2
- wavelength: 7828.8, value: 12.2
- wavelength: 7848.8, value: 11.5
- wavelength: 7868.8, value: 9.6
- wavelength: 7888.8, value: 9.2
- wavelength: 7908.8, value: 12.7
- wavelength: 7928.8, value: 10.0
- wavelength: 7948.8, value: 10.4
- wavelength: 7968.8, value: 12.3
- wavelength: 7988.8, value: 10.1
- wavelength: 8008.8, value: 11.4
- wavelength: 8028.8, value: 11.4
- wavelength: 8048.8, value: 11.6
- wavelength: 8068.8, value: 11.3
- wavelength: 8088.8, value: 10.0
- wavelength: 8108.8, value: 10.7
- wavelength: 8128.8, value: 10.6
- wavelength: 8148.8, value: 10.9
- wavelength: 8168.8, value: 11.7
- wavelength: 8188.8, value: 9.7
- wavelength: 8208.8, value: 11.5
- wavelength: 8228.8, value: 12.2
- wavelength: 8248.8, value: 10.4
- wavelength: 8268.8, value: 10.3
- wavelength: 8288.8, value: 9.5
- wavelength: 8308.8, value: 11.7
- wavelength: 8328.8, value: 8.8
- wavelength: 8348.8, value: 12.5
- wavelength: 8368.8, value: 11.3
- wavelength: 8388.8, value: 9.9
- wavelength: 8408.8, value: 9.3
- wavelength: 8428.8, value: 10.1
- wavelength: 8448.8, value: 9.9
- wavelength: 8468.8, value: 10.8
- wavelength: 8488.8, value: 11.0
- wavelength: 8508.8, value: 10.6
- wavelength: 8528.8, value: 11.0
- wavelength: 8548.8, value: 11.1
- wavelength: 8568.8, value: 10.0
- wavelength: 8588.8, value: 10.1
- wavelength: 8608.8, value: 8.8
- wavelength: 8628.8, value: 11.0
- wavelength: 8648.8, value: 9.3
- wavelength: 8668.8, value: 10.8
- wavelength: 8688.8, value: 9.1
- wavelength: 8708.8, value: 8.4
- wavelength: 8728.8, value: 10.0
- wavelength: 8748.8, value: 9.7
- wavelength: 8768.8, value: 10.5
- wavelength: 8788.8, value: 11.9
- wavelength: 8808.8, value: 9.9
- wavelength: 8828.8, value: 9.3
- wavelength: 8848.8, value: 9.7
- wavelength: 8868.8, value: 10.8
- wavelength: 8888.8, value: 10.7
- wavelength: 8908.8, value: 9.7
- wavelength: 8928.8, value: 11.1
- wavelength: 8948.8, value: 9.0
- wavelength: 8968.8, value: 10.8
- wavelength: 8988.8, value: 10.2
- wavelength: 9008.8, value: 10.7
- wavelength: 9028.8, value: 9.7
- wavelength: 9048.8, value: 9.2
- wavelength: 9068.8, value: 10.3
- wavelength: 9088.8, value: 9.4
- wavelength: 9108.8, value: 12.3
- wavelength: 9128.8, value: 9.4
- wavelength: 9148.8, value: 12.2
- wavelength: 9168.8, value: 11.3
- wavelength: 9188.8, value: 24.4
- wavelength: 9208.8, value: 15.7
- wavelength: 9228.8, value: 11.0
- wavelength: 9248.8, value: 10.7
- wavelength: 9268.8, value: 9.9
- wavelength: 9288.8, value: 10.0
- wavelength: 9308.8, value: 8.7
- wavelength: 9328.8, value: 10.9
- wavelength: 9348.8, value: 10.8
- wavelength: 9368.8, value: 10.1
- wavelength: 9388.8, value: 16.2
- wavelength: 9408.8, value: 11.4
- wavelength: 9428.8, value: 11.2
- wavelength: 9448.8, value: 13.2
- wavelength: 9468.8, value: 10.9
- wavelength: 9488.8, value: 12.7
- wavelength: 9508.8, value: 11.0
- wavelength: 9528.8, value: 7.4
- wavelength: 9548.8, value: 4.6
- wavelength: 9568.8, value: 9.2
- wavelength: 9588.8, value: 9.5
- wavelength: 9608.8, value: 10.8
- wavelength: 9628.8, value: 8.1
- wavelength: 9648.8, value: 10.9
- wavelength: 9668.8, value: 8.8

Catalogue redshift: 0.40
